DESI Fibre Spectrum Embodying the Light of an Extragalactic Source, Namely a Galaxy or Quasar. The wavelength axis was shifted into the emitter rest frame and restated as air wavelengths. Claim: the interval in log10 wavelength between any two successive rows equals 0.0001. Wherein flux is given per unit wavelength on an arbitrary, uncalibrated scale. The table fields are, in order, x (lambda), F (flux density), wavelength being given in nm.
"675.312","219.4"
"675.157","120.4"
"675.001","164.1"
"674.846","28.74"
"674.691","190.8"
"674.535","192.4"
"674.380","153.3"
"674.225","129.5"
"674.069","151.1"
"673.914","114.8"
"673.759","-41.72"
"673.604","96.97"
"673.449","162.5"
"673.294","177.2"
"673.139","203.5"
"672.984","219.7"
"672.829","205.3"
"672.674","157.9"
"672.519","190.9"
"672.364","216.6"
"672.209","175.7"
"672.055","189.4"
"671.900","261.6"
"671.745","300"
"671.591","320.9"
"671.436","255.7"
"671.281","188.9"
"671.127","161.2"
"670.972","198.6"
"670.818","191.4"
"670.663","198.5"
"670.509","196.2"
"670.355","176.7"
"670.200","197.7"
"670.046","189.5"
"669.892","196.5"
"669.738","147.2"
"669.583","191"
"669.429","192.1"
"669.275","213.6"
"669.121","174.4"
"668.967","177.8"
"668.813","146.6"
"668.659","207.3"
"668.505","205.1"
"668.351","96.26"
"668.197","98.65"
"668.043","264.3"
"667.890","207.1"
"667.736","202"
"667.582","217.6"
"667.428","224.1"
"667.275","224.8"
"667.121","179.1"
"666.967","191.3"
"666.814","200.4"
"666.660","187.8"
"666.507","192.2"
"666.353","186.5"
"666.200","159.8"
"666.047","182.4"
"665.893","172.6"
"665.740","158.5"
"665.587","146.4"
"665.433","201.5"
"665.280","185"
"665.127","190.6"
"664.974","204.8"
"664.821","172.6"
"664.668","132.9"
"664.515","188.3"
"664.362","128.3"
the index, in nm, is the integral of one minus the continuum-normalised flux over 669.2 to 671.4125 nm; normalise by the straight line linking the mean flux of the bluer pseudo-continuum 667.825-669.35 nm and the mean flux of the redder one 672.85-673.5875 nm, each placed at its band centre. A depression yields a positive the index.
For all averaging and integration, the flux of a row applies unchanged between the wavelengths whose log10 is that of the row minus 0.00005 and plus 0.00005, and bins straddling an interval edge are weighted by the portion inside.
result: -0.11 nm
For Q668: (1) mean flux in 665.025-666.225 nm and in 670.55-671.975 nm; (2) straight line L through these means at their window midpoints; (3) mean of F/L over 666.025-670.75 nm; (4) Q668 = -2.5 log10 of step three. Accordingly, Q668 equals 0.07 mag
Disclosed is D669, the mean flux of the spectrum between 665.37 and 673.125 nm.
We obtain 195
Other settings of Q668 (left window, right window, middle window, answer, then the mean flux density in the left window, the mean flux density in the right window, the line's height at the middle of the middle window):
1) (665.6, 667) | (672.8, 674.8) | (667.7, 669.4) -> -0.070 mag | 179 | 147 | 170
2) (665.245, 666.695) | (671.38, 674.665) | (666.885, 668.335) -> -0.108 mag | 177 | 182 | 178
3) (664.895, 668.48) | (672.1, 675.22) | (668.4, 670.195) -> -0.072 mag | 186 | 151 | 173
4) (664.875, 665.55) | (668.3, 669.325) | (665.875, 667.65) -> -0.053 mag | 192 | 175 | 185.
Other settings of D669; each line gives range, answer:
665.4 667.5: 186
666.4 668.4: 192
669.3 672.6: 207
